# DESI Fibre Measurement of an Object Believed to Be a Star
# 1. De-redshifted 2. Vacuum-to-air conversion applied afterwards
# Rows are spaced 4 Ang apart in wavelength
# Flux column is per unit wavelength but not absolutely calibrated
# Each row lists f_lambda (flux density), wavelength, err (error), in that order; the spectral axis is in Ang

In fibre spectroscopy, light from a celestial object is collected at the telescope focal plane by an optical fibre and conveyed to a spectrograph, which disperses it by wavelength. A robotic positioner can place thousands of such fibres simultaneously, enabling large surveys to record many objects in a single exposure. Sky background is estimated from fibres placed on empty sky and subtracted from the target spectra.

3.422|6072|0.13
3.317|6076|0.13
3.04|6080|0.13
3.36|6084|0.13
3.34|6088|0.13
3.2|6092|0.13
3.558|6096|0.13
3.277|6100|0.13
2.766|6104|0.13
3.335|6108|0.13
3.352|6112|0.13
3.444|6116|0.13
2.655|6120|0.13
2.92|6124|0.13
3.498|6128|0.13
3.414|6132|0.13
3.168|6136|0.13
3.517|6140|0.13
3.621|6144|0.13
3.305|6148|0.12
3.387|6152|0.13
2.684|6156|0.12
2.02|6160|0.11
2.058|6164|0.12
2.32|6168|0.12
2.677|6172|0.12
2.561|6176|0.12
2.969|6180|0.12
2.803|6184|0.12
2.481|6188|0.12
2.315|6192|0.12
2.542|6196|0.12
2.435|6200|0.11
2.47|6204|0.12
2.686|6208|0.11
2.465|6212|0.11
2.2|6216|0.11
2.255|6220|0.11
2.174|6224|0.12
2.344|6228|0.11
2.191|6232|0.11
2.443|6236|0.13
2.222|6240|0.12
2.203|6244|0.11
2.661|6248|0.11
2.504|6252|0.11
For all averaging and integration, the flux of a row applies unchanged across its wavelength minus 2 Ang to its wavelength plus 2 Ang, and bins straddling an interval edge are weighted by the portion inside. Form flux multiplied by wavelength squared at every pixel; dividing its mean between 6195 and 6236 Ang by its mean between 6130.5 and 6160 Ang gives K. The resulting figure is 0.8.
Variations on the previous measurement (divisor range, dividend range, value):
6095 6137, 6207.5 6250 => 0.76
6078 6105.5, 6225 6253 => 0.77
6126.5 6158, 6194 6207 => 0.77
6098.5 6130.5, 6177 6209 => 0.84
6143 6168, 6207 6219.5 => 0.89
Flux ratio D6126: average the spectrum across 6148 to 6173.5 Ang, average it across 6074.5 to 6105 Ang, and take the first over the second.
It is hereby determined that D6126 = 0.8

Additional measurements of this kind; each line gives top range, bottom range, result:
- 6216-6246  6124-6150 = 0.67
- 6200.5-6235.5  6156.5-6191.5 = 0.95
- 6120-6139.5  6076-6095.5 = 0.98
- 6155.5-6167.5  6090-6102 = 0.66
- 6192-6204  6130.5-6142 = 0.73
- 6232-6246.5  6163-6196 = 0.90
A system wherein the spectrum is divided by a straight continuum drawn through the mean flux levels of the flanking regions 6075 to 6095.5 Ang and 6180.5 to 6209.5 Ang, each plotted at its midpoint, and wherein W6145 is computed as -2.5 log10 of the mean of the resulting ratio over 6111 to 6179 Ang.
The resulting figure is -0.03 mag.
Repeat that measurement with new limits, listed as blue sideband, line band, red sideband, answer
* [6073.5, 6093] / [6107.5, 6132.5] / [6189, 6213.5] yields -0.069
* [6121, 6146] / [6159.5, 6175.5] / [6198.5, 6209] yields 0.254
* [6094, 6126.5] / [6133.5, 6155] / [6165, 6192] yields -0.170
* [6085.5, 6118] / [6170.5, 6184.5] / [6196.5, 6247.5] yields -0.021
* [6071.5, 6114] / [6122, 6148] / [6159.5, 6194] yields -0.169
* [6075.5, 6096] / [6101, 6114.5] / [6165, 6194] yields -0.021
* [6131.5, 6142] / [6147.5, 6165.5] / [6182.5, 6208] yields 0.164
